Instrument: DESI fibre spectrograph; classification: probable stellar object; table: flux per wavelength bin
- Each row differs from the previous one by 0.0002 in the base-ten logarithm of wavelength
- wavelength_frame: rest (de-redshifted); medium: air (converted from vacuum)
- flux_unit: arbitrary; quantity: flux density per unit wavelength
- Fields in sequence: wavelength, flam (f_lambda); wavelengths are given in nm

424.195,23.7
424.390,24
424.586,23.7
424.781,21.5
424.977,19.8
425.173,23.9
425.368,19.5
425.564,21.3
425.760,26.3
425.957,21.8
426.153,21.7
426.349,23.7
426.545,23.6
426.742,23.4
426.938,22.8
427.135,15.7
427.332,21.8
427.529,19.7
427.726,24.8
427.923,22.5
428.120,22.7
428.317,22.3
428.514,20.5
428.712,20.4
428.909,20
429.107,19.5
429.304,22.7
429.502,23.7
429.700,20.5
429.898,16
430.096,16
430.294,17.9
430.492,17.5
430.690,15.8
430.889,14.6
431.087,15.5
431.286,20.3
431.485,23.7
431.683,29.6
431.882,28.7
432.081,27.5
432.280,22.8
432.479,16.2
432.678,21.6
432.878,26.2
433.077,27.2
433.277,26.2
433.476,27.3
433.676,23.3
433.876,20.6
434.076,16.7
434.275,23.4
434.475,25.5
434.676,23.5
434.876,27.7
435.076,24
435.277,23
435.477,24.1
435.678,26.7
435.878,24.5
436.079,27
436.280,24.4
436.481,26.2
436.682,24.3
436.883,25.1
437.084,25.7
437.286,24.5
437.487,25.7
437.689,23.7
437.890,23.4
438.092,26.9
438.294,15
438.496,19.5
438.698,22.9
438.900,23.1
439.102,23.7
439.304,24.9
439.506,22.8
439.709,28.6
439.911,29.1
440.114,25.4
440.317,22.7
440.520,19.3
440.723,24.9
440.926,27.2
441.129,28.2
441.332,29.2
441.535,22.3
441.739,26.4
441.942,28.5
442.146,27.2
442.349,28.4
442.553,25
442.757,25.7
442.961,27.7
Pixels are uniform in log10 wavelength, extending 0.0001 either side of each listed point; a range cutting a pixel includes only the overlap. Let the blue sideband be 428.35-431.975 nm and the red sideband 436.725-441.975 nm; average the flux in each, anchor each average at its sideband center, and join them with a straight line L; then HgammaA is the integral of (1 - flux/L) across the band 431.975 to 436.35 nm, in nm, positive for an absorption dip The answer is -0.396 nm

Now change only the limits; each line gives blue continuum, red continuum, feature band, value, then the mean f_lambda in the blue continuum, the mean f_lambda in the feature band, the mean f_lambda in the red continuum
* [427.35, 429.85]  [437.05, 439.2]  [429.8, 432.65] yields 0.226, 21.5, 20.2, 23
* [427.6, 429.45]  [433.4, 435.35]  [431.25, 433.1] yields -0.130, 21.7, 24.4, 23.5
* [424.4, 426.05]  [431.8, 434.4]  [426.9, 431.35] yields 0.640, 22.3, 19.7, 23.7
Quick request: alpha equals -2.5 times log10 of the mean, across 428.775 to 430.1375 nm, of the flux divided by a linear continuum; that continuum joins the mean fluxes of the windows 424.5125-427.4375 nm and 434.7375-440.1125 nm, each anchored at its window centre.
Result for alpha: 0.14 mag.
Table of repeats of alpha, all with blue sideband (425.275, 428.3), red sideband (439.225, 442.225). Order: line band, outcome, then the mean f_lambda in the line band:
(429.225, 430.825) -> 0.226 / 18.6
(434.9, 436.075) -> -0.022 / 24.9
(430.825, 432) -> 0.045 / 22.4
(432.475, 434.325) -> 0.029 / 23.2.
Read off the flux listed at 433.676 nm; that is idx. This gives 23.3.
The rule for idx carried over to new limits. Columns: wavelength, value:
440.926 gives 27.2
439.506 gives 22.8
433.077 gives 27.2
